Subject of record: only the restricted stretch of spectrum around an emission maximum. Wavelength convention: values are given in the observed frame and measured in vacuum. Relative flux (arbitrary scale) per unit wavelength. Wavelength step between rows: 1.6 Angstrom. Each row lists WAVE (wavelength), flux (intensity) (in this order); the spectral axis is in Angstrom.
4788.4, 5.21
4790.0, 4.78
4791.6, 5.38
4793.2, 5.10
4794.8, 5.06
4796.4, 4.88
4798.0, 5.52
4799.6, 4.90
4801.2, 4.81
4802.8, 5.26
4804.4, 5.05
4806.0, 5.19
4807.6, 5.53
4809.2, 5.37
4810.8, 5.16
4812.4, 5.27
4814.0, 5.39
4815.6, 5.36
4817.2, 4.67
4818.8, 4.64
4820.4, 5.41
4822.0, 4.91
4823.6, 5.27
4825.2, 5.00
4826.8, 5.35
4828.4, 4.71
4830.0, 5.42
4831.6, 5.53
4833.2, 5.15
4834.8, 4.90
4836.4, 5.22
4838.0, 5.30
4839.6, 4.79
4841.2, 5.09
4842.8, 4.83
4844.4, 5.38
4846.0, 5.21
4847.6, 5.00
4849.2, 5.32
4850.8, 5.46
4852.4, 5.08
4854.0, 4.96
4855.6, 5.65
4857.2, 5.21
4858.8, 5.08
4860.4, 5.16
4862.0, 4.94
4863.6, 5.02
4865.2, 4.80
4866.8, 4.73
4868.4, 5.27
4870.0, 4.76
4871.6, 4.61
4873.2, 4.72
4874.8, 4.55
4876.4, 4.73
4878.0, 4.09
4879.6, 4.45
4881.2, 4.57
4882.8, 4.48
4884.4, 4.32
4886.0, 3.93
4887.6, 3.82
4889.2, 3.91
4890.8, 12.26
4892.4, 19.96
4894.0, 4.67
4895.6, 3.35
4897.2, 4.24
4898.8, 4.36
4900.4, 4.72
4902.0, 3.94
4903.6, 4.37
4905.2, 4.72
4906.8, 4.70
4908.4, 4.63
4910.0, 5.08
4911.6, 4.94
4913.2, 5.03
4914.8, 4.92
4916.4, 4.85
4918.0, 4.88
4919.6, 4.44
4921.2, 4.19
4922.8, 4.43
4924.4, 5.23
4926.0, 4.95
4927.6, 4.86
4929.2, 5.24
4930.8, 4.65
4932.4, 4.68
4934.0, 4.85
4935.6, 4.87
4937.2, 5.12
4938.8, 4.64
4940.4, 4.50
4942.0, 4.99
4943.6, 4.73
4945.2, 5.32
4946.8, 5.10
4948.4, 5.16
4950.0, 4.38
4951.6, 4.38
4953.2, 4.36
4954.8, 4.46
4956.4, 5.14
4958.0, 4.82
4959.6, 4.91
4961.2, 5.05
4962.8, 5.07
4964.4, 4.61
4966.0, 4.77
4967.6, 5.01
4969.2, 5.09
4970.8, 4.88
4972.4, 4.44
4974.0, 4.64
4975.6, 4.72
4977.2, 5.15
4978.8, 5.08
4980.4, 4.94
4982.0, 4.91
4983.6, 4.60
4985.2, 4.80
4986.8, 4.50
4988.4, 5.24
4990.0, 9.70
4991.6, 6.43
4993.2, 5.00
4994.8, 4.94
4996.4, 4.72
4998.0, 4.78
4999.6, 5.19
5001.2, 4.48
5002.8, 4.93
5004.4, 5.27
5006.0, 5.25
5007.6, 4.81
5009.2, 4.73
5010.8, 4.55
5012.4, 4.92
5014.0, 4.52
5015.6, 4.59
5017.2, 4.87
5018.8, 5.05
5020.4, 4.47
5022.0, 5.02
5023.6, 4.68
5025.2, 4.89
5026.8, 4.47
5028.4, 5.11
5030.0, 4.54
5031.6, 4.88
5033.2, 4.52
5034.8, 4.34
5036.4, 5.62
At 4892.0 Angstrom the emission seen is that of H-beta 4861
